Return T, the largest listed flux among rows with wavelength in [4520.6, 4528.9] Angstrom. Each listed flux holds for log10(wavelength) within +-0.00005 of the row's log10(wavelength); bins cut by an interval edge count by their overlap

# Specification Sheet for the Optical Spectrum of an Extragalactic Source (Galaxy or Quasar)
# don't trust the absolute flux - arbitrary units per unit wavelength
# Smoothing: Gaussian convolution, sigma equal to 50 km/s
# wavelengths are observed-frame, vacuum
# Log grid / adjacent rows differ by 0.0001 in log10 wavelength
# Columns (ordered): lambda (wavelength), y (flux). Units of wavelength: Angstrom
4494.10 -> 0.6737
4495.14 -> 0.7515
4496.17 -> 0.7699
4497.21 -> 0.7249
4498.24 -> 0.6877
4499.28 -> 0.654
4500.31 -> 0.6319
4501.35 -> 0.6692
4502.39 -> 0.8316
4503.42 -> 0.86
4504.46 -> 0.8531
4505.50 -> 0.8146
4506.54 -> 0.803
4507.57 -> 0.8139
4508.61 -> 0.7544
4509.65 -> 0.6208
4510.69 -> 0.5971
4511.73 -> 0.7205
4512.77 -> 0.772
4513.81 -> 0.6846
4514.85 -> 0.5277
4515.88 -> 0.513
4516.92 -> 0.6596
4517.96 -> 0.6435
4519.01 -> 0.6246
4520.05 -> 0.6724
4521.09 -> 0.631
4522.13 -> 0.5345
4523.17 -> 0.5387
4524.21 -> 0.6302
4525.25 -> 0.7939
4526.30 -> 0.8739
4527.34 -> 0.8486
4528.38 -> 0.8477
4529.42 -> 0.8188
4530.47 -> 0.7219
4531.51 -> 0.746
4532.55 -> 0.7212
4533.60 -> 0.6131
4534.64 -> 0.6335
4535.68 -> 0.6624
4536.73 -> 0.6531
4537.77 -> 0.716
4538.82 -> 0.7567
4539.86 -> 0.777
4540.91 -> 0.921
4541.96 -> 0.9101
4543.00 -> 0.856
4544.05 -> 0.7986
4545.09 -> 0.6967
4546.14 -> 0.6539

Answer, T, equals 0.8739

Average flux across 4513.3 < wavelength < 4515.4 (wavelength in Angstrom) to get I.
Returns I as 0.607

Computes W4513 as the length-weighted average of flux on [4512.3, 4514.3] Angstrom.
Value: 0.728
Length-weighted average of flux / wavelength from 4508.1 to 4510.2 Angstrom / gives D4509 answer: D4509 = 0.685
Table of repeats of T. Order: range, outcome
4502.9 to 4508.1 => 0.86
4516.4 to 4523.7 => 0.6724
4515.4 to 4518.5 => 0.6596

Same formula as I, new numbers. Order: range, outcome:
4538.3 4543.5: 0.845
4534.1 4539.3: 0.684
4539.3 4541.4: 0.846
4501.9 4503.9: 0.849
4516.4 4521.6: 0.645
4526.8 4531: 0.81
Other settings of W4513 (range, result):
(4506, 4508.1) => 0.81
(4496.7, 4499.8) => 0.69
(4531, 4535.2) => 0.679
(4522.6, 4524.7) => 0.583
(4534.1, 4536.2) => 0.65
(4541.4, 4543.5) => 0.885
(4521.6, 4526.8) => 0.673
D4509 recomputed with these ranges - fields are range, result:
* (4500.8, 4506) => 0.804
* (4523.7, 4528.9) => 0.799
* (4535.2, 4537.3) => 0.659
